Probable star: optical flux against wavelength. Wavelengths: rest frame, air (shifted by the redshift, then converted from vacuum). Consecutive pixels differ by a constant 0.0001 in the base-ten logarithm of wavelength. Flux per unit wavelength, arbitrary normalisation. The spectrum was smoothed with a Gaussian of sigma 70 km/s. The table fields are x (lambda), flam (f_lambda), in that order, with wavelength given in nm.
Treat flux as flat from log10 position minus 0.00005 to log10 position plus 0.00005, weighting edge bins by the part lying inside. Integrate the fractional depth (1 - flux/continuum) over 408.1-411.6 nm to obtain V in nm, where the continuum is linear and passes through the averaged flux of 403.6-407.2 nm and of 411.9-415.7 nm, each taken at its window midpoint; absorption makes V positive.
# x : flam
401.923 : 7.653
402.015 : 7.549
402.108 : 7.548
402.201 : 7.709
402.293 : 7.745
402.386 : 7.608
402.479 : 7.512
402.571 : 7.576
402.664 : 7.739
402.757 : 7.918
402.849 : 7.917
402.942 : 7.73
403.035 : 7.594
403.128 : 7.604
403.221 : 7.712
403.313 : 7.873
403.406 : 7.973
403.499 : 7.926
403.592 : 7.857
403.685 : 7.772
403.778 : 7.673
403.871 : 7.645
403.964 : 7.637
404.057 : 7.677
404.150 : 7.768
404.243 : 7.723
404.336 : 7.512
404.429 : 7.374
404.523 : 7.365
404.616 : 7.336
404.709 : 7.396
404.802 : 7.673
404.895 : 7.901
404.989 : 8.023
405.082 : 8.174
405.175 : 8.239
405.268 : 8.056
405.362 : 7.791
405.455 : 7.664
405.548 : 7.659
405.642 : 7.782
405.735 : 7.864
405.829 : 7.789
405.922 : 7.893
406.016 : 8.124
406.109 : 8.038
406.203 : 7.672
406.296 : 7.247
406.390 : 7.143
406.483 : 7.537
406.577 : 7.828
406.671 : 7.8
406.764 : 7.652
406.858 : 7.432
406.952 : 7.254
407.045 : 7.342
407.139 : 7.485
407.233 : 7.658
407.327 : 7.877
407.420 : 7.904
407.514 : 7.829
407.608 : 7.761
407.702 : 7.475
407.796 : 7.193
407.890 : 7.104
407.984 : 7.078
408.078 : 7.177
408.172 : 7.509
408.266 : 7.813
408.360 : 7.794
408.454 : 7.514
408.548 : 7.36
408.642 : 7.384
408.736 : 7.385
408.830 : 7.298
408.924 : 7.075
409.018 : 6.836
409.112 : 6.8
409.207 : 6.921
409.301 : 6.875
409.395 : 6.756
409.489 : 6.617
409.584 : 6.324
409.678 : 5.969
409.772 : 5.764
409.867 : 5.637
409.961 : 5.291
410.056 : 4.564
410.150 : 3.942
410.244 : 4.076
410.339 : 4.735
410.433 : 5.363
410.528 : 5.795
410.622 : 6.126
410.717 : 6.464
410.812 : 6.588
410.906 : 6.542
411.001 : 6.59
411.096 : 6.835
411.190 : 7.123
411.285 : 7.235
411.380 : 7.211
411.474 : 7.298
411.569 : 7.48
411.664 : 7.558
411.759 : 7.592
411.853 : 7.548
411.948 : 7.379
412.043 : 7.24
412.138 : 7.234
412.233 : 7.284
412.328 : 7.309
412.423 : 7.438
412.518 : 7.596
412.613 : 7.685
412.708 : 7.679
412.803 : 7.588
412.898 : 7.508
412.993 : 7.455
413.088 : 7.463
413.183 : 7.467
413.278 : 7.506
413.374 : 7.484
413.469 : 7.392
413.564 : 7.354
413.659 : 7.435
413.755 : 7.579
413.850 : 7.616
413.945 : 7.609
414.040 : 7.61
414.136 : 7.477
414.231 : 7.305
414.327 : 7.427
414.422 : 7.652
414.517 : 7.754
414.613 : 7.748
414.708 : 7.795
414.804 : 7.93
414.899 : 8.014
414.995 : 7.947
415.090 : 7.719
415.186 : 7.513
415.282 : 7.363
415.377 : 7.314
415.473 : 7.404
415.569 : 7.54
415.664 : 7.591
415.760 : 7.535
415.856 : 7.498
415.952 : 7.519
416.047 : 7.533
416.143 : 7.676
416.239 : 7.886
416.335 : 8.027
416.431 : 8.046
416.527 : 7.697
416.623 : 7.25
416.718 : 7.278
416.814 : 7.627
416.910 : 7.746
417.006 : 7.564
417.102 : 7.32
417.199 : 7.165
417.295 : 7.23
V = 0.50 nm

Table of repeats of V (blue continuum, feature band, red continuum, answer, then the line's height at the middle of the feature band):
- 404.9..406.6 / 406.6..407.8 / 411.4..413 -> 0.02 nm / 7.73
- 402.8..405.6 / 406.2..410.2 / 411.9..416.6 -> 0.33 nm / 7.67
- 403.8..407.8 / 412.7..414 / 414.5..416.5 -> 0.03 nm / 7.68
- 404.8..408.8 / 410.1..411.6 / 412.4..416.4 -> 0.28 nm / 7.62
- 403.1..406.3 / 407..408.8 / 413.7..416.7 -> 0.05 nm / 7.72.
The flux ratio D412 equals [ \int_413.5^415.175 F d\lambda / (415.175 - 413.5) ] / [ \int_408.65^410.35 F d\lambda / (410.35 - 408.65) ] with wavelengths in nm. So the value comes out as 1.3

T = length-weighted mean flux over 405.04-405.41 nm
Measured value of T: 8.07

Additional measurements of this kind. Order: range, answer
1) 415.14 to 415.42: 7.4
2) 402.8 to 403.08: 7.76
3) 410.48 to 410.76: 6.11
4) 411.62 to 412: 7.52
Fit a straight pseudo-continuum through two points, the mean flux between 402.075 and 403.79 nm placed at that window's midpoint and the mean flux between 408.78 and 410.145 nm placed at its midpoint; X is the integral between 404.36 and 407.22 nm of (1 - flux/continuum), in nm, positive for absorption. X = -0.24 nm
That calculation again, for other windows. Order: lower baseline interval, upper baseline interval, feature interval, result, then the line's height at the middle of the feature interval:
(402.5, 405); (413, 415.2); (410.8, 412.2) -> 0.081 nm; 7.62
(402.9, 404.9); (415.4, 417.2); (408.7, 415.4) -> 0.532 nm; 7.61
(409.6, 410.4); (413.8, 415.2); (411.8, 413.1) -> -0.196 nm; 6.49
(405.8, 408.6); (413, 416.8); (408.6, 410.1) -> 0.220 nm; 7.58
